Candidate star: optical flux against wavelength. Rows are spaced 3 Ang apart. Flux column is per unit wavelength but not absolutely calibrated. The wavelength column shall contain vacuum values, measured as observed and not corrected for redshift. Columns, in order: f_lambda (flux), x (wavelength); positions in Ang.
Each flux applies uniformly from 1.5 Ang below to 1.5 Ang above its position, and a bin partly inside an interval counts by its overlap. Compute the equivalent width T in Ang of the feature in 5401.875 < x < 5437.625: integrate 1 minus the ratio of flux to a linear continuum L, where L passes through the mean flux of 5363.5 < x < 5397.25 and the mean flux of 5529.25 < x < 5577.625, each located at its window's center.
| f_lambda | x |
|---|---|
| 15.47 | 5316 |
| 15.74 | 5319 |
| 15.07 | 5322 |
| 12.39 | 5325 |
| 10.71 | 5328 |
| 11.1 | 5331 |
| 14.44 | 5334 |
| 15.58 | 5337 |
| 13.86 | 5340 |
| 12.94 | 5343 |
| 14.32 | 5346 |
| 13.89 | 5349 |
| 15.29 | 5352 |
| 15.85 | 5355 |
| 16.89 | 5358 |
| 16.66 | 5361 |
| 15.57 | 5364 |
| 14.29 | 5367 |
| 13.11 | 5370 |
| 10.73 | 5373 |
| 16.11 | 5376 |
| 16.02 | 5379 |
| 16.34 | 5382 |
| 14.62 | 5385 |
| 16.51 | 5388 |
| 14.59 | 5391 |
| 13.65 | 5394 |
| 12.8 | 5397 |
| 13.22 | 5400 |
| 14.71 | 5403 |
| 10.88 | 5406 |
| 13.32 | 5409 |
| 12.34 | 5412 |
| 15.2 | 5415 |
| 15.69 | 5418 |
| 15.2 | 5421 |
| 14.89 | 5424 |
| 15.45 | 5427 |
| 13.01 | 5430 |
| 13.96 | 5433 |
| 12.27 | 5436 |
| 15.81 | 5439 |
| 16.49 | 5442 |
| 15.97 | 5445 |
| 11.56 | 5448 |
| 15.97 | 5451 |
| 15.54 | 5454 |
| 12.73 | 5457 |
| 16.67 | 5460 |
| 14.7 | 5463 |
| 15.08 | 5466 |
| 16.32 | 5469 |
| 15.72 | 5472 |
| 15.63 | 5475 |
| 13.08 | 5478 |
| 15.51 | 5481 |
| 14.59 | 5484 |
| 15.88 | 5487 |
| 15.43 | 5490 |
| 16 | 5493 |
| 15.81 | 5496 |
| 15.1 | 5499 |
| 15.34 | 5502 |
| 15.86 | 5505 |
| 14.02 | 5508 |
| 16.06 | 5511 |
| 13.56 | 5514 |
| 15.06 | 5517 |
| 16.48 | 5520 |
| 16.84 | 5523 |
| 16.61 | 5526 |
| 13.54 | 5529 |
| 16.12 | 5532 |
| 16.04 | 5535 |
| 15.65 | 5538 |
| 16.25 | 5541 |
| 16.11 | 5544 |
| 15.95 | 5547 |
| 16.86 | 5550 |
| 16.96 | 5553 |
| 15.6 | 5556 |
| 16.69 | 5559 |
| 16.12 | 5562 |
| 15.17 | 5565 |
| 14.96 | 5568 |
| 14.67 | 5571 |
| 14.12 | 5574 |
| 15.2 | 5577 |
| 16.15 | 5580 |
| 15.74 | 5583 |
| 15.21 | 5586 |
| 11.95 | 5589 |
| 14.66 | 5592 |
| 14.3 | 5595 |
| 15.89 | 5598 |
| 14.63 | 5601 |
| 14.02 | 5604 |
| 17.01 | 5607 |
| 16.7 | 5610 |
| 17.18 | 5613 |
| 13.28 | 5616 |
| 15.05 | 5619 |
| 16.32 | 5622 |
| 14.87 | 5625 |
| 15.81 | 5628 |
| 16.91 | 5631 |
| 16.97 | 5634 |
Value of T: 2.22 Ang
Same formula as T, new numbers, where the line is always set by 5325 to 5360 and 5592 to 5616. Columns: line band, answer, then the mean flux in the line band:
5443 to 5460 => 0.0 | 14.6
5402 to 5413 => 1.3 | 12.7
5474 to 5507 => -0.9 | 15.3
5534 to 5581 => -1.8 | 15.8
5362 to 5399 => -0.8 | 14.5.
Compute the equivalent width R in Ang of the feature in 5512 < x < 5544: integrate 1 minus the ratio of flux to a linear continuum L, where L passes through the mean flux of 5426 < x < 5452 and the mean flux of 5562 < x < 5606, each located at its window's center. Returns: -2.1 Ang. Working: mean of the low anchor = 14.5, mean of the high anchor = 14.8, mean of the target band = 15.6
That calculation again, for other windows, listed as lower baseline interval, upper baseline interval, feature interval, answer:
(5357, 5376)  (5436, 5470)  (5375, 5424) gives 1.04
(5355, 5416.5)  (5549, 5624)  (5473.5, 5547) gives -2.18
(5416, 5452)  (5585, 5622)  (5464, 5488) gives -0.70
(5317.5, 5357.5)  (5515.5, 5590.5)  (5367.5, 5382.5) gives -0.04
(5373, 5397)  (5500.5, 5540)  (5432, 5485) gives 1.27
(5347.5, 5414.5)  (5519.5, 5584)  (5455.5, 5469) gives 0.11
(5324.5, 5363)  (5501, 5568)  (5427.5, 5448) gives 0.78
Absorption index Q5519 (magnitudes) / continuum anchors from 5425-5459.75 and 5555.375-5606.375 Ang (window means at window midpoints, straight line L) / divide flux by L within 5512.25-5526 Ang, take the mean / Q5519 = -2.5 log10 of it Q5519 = -0.06 mag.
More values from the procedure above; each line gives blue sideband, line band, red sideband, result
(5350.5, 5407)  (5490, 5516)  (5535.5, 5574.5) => 0.02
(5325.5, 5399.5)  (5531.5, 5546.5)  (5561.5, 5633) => -0.07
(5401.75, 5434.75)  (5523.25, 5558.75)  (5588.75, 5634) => -0.08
